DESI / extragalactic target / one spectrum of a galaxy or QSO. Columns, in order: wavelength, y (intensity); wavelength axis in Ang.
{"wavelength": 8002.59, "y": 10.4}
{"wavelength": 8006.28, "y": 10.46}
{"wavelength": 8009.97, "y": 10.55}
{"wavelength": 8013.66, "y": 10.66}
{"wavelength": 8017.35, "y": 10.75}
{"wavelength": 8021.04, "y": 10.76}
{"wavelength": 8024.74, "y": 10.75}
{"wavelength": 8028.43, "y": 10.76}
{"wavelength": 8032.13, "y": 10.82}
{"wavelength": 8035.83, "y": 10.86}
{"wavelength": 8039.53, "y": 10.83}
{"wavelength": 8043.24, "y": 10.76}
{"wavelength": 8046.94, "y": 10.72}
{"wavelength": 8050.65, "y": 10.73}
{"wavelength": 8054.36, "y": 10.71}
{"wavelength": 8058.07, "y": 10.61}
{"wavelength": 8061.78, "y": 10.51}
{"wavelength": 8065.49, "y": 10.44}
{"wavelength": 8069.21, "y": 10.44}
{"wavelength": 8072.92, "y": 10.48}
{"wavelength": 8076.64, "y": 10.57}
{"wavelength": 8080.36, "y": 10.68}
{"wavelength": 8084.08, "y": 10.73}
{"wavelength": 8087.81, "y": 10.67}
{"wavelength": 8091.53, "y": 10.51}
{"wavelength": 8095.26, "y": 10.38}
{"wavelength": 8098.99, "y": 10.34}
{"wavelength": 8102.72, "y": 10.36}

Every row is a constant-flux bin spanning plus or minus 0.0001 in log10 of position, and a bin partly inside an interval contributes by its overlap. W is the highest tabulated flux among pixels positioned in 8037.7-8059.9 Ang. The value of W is 10.83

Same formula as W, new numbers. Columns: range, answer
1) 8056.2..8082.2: 10.68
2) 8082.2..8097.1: 10.73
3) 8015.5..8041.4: 10.86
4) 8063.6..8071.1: 10.44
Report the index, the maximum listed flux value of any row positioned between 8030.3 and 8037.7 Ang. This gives 10.86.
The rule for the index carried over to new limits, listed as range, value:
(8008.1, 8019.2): 10.75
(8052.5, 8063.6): 10.71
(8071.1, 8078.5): 10.57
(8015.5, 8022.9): 10.76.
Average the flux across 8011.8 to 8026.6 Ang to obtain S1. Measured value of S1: 10.7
